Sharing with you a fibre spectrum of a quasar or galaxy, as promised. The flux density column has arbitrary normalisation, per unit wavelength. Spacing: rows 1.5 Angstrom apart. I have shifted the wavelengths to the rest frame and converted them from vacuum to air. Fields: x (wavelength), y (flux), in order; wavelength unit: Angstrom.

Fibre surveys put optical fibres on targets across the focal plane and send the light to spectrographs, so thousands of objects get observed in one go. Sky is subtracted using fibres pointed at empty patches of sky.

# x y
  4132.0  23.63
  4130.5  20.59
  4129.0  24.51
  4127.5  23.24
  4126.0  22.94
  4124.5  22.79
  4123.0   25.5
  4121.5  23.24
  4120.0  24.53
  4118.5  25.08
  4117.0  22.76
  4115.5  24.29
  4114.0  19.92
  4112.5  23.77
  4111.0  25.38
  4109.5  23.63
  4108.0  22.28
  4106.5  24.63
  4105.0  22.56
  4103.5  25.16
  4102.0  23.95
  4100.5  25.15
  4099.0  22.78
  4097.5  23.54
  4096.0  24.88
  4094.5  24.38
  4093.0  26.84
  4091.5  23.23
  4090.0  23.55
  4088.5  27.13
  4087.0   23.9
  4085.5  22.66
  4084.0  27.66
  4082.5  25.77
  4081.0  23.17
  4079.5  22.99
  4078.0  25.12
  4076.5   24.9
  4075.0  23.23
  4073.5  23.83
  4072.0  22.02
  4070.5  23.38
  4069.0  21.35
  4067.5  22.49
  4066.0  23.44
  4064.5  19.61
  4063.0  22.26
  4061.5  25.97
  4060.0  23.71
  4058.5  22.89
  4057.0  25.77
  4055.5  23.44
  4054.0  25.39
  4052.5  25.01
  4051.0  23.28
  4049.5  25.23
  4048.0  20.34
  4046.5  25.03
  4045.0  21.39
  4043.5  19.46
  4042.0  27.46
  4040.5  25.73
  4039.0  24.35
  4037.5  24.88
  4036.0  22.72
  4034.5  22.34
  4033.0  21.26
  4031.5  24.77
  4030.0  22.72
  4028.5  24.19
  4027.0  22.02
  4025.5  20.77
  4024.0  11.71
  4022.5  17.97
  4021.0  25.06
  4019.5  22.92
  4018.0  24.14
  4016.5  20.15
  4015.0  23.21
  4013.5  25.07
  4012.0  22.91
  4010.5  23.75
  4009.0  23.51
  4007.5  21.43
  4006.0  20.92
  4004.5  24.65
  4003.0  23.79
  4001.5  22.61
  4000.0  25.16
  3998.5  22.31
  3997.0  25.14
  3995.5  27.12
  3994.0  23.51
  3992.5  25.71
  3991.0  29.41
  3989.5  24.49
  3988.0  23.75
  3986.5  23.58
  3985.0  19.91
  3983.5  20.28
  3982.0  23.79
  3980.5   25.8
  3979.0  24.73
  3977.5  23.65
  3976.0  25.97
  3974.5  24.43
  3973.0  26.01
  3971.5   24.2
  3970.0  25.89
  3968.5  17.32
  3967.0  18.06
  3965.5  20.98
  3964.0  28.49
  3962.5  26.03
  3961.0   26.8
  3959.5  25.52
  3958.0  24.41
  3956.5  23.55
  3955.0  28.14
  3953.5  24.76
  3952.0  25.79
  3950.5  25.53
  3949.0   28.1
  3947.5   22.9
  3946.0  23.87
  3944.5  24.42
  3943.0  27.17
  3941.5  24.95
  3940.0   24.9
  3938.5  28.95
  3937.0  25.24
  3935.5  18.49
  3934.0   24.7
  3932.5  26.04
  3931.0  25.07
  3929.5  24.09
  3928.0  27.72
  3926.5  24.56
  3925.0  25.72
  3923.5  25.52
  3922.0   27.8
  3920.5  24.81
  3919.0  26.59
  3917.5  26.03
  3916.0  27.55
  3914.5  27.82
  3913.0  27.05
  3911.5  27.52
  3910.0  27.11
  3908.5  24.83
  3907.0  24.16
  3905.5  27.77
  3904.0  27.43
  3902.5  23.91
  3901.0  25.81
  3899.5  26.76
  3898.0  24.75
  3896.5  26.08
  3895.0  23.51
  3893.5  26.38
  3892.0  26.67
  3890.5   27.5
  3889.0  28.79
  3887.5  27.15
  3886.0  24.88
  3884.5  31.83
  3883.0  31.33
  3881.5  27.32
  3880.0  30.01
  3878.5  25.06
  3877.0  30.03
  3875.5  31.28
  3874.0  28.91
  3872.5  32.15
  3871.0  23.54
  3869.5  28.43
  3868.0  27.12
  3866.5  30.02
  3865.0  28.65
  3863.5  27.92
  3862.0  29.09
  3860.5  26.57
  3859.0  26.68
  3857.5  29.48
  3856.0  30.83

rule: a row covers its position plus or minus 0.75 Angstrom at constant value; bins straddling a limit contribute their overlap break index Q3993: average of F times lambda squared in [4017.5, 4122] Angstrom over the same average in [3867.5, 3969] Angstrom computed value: 0.97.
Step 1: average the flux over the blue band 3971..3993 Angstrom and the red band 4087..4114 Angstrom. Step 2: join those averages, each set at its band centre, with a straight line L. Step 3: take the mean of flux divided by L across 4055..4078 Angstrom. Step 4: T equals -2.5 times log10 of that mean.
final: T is 0.04 mag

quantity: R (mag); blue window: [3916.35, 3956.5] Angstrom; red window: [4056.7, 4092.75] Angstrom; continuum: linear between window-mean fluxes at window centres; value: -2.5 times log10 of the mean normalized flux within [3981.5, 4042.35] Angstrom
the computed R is 0.062 mag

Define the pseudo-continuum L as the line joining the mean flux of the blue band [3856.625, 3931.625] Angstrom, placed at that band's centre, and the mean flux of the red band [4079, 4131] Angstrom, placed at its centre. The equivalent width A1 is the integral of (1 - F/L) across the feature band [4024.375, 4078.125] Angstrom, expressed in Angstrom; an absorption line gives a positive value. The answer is 3.2 Angstrom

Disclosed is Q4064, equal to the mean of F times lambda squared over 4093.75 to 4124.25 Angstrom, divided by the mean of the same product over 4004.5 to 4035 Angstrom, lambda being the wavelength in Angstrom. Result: 1.13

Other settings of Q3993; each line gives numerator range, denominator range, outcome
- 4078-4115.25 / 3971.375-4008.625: 1.06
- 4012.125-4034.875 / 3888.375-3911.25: 0.89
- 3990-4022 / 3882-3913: 0.94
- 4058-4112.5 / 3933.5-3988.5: 1.04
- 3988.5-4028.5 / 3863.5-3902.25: 0.89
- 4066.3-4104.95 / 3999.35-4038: 1.11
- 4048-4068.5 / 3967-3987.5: 1.05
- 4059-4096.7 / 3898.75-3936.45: 1.00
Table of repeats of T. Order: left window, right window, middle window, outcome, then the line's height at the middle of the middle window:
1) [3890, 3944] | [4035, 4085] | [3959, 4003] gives 0.033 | 24.9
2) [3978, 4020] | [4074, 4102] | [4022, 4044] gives 0.083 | 24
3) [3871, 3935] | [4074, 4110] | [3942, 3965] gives 0.022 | 26.2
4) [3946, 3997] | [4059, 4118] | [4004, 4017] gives 0.065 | 24.3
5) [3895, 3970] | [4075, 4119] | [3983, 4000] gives 0.031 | 24.9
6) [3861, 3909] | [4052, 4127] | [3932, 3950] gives 0.064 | 26.5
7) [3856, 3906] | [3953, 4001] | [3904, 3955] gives 0.011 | 26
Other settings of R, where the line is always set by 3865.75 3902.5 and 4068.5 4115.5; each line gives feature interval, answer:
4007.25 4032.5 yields 0.143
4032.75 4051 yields 0.066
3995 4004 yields 0.058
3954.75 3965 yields 0.016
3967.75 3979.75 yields 0.088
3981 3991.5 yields 0.102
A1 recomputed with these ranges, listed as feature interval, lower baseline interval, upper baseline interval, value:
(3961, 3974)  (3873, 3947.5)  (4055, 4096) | 1.00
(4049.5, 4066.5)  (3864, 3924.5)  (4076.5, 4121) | 0.69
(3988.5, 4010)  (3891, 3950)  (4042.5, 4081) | 0.10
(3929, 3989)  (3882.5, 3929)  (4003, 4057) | 1.43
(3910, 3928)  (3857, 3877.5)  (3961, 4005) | 0.01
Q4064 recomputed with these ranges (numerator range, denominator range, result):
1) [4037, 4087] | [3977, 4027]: 1.06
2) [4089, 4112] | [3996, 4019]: 1.09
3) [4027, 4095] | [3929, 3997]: 1.01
